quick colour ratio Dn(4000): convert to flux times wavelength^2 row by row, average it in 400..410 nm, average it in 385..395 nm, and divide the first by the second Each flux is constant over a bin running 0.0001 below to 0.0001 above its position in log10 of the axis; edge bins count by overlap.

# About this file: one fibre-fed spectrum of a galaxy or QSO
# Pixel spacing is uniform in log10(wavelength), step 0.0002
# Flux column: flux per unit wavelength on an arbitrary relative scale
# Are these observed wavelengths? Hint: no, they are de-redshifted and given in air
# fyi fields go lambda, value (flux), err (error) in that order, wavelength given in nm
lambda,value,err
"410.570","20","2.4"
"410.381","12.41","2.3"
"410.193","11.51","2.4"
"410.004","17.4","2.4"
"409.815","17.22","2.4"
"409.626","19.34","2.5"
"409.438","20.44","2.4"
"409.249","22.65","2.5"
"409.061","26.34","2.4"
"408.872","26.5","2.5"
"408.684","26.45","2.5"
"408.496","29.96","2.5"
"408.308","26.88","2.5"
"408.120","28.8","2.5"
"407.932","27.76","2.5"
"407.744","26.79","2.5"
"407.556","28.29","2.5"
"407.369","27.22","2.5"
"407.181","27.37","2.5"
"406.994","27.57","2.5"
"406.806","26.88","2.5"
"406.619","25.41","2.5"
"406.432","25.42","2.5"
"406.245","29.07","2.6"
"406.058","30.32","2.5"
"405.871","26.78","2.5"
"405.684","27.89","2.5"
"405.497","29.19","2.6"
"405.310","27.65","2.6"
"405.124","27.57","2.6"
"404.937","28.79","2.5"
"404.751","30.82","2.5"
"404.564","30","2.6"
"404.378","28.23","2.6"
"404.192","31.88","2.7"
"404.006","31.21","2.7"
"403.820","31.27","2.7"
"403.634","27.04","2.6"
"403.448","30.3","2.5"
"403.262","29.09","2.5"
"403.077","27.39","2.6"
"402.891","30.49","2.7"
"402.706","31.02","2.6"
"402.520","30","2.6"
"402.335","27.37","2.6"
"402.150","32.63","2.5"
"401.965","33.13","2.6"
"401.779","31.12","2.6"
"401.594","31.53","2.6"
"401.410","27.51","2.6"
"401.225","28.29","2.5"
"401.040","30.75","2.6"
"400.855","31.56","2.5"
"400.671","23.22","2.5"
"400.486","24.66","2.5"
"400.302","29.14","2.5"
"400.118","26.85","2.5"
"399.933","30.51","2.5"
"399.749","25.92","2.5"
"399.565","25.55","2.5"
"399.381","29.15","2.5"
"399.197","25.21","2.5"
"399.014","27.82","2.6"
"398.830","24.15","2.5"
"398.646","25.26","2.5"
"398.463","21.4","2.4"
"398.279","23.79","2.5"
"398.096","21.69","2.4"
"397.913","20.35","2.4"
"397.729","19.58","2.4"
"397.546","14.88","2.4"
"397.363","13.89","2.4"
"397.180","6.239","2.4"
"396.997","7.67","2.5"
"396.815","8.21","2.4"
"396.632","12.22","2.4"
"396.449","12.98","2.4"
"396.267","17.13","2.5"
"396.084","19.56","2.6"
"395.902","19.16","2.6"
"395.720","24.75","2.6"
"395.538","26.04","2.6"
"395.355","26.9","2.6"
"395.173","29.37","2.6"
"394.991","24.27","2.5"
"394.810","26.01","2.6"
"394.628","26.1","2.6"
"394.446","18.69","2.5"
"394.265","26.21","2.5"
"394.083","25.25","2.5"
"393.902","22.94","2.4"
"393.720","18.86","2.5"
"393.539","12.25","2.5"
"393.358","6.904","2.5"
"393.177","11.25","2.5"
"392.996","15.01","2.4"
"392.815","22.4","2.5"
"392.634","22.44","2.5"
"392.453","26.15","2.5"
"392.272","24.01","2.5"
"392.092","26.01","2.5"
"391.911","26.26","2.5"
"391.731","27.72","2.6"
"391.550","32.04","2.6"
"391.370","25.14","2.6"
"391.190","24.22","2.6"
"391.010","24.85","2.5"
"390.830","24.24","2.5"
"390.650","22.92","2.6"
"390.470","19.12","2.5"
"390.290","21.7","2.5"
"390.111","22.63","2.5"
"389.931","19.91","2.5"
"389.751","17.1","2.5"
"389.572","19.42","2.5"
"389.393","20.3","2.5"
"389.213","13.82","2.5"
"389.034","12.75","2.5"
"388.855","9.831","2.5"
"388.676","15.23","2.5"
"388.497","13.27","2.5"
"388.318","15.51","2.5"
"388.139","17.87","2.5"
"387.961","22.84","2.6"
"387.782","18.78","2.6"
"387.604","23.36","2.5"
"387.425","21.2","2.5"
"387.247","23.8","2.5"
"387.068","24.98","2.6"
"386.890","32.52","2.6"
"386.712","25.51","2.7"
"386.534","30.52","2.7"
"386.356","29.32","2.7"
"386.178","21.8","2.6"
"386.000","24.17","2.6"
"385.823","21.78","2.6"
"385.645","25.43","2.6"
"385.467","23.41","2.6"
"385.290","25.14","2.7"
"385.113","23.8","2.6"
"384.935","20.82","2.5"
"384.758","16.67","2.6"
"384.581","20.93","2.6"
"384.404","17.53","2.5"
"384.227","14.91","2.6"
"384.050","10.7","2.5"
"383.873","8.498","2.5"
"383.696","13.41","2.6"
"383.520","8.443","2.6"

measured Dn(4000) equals 1.38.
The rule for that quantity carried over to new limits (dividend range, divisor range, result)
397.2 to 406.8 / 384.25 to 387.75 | 1.25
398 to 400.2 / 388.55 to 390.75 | 1.50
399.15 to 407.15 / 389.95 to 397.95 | 1.47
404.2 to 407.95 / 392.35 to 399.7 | 1.46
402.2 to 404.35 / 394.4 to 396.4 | 1.33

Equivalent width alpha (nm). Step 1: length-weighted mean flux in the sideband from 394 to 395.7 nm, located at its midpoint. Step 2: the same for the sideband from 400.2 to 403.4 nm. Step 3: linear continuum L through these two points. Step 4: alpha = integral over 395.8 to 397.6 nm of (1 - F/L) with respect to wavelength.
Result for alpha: 0.90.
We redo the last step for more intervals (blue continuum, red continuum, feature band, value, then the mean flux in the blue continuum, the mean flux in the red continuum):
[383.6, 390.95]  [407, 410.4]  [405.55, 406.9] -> -0.231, 20.2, 23.9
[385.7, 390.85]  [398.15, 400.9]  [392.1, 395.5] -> 0.277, 20.9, 26.1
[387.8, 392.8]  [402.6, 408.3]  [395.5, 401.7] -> 0.747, 21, 28.6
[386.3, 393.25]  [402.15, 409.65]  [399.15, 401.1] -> -0.135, 21.7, 28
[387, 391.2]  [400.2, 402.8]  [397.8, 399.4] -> 0.182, 19.5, 29.4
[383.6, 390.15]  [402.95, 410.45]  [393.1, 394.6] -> 0.273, 19.9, 26.4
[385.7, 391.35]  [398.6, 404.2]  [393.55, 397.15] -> 0.697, 21.2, 28.7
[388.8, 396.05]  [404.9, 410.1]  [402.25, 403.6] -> -0.247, 21.7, 26.1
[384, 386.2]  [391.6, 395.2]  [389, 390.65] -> 0.186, 20.7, 21.9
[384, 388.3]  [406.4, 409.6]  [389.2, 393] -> 0.058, 22.4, 26.4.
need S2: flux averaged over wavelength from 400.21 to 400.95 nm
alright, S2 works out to 27.2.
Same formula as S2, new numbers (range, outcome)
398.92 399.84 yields 26.7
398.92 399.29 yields 26.5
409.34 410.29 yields 17.2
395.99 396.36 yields 18.3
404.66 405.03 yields 29.8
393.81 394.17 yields 24.1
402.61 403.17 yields 29.6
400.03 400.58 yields 26.9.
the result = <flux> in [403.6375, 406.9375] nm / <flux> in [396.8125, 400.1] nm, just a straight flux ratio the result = 1.36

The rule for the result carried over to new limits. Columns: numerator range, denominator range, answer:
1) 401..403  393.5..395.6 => 1.27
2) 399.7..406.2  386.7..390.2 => 1.51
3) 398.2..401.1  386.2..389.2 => 1.27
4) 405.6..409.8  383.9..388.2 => 1.19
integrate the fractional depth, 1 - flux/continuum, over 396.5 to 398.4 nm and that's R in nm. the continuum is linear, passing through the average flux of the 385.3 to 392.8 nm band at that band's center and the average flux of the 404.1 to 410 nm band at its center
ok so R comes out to 0.74 nm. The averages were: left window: 22.3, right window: 26.8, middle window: 14.9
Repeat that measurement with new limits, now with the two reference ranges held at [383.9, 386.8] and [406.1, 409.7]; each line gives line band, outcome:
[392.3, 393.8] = 0.394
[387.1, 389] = 0.347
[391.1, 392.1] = -0.171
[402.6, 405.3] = -0.426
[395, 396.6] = 0.143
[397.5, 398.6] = 0.165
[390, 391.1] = 0.014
